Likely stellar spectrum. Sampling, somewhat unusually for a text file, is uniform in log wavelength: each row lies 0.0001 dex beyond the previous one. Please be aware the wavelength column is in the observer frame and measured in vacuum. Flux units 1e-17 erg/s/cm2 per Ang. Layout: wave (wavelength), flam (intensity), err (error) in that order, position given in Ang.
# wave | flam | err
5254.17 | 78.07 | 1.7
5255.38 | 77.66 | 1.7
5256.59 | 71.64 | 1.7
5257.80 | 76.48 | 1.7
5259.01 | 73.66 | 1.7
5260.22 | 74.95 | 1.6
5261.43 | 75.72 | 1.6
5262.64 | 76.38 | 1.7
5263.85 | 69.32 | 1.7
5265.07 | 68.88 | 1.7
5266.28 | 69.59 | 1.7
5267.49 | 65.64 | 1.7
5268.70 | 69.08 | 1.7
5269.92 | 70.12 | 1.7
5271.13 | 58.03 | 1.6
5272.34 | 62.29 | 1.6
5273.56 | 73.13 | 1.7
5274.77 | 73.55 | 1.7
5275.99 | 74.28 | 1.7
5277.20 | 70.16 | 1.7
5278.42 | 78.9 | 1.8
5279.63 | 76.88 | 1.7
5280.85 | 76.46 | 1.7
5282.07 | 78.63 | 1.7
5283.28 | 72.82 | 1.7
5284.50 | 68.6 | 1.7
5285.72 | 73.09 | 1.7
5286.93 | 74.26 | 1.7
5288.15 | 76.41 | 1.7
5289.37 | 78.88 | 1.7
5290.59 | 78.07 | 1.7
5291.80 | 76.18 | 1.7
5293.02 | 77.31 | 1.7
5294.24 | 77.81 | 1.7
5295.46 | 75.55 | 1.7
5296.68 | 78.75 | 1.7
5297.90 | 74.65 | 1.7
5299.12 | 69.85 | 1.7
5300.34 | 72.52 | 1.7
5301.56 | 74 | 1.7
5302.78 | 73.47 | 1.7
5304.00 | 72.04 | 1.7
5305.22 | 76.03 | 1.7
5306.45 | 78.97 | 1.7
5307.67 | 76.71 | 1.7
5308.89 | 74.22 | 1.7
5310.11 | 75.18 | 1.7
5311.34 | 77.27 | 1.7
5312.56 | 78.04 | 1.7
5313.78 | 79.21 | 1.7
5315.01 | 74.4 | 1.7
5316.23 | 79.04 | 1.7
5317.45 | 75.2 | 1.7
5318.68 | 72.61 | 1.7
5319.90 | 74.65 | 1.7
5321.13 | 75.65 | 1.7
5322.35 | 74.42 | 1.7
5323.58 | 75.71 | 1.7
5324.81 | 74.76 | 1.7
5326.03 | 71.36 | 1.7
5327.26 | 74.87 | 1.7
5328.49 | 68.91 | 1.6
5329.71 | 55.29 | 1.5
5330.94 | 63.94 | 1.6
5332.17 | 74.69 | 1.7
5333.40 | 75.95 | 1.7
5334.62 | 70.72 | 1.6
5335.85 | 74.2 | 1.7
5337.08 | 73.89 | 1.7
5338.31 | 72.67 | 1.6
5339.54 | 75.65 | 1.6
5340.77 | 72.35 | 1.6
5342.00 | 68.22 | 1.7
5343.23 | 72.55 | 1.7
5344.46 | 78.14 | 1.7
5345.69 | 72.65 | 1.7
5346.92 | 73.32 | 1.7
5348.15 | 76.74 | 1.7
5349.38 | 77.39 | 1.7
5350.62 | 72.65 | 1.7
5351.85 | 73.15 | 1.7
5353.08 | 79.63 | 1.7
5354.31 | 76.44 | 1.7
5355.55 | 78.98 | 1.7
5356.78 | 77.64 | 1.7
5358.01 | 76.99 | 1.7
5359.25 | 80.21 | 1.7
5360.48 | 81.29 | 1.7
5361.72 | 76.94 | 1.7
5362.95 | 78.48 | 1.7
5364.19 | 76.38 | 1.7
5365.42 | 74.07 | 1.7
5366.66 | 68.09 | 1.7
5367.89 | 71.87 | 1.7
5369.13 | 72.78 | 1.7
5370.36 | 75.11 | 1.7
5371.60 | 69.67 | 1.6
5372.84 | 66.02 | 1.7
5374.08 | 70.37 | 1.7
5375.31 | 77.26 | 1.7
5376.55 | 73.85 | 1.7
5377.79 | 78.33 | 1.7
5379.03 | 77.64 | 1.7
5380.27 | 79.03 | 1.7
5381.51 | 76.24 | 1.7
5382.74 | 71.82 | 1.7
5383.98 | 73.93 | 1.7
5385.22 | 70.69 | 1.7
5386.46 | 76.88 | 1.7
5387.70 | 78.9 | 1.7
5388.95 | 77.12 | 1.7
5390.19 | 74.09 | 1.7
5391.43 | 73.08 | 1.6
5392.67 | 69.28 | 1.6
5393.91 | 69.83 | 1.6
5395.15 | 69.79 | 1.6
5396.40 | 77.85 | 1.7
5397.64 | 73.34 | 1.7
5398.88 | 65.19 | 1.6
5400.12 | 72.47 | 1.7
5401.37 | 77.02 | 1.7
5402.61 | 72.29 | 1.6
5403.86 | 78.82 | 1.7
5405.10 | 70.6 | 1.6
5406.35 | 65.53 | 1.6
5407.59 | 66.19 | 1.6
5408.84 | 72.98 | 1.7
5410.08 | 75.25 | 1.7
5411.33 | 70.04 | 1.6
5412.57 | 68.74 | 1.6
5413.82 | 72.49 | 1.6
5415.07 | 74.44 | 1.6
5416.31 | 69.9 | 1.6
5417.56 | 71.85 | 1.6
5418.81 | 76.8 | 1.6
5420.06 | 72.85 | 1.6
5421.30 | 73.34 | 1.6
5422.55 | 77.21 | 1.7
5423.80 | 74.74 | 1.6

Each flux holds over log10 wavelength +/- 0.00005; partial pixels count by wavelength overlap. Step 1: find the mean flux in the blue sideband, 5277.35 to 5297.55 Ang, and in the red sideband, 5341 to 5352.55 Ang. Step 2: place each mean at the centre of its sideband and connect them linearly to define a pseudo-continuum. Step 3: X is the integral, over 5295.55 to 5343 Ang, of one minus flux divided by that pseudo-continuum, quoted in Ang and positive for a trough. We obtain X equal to 0.7 Ang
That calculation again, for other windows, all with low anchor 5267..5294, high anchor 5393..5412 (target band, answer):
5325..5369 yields -1.0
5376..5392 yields -0.8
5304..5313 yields -0.4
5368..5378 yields -0.1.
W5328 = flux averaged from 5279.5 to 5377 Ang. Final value 74.5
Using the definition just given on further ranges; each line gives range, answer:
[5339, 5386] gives 74.8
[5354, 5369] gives 76.3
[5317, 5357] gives 73.4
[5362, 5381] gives 74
